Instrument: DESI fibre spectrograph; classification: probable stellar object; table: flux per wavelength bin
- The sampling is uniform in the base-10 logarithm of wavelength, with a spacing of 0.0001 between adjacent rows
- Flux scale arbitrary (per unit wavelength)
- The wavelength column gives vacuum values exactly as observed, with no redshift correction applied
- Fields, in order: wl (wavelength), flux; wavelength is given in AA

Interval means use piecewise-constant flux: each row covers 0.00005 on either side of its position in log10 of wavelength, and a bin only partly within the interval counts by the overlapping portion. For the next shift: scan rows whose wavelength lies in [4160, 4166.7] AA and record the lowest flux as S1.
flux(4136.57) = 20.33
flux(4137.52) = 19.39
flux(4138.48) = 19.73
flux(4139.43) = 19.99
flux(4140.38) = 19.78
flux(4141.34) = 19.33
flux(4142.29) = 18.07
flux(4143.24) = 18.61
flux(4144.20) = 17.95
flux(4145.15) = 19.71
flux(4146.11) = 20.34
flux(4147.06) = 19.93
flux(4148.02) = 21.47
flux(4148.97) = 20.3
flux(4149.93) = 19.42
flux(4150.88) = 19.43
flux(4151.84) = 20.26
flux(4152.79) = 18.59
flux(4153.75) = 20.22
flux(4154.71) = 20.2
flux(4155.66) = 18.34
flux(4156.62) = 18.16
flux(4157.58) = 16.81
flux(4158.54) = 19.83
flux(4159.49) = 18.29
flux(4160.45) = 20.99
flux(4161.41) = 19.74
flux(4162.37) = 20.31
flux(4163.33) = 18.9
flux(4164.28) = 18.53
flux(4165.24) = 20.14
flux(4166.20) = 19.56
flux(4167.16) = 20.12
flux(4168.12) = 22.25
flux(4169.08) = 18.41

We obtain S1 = 18.53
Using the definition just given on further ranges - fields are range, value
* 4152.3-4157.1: 18.16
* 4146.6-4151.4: 19.42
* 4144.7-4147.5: 19.71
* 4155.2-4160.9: 16.81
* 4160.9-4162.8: 19.74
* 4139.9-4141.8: 19.33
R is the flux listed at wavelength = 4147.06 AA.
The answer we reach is 19.93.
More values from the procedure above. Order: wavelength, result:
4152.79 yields 18.59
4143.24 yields 18.61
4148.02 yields 21.47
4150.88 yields 19.43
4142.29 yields 18.07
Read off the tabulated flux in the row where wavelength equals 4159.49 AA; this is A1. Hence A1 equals 18.29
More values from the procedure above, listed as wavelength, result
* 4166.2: 19.56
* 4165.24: 20.14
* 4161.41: 19.74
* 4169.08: 18.41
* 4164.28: 18.53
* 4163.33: 18.9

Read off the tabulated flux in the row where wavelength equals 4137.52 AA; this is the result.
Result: 19.39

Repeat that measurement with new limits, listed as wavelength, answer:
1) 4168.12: 22.25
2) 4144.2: 17.95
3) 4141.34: 19.33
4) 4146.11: 20.34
